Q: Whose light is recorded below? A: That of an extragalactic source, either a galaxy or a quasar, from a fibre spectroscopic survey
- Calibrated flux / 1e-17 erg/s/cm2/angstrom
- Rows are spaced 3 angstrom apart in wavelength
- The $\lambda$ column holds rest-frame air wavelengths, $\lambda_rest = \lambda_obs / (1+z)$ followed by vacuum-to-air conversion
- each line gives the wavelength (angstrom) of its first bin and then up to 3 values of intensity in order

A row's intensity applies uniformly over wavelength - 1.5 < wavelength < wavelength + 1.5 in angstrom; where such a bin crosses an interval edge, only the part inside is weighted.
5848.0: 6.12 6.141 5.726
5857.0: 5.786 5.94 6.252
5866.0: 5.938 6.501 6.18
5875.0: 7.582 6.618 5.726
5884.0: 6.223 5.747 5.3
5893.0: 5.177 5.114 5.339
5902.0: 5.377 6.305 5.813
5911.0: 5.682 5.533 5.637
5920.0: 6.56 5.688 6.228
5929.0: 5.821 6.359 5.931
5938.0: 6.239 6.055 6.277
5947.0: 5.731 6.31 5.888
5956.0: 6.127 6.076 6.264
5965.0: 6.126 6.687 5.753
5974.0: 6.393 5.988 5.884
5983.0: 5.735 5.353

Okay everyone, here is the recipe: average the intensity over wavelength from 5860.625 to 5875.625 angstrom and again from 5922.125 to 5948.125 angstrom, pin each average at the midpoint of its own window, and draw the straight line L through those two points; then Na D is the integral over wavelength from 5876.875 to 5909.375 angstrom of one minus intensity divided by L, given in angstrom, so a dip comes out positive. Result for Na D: 2.98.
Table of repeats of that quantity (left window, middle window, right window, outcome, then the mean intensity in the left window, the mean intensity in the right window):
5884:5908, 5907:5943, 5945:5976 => -1.0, 5.55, 6.14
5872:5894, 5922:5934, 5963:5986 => 0.1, 6.08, 6.04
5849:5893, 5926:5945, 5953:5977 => 0.1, 6.09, 6.17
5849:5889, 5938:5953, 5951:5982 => 0.1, 6.17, 6.12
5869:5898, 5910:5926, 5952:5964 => 0.5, 5.98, 6.1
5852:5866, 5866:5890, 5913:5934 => -1.3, 5.93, 5.98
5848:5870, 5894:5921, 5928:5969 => 1.8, 6.04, 6.13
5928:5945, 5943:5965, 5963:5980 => 0.2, 6.12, 6.16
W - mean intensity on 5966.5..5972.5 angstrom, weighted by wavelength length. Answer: 6.22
